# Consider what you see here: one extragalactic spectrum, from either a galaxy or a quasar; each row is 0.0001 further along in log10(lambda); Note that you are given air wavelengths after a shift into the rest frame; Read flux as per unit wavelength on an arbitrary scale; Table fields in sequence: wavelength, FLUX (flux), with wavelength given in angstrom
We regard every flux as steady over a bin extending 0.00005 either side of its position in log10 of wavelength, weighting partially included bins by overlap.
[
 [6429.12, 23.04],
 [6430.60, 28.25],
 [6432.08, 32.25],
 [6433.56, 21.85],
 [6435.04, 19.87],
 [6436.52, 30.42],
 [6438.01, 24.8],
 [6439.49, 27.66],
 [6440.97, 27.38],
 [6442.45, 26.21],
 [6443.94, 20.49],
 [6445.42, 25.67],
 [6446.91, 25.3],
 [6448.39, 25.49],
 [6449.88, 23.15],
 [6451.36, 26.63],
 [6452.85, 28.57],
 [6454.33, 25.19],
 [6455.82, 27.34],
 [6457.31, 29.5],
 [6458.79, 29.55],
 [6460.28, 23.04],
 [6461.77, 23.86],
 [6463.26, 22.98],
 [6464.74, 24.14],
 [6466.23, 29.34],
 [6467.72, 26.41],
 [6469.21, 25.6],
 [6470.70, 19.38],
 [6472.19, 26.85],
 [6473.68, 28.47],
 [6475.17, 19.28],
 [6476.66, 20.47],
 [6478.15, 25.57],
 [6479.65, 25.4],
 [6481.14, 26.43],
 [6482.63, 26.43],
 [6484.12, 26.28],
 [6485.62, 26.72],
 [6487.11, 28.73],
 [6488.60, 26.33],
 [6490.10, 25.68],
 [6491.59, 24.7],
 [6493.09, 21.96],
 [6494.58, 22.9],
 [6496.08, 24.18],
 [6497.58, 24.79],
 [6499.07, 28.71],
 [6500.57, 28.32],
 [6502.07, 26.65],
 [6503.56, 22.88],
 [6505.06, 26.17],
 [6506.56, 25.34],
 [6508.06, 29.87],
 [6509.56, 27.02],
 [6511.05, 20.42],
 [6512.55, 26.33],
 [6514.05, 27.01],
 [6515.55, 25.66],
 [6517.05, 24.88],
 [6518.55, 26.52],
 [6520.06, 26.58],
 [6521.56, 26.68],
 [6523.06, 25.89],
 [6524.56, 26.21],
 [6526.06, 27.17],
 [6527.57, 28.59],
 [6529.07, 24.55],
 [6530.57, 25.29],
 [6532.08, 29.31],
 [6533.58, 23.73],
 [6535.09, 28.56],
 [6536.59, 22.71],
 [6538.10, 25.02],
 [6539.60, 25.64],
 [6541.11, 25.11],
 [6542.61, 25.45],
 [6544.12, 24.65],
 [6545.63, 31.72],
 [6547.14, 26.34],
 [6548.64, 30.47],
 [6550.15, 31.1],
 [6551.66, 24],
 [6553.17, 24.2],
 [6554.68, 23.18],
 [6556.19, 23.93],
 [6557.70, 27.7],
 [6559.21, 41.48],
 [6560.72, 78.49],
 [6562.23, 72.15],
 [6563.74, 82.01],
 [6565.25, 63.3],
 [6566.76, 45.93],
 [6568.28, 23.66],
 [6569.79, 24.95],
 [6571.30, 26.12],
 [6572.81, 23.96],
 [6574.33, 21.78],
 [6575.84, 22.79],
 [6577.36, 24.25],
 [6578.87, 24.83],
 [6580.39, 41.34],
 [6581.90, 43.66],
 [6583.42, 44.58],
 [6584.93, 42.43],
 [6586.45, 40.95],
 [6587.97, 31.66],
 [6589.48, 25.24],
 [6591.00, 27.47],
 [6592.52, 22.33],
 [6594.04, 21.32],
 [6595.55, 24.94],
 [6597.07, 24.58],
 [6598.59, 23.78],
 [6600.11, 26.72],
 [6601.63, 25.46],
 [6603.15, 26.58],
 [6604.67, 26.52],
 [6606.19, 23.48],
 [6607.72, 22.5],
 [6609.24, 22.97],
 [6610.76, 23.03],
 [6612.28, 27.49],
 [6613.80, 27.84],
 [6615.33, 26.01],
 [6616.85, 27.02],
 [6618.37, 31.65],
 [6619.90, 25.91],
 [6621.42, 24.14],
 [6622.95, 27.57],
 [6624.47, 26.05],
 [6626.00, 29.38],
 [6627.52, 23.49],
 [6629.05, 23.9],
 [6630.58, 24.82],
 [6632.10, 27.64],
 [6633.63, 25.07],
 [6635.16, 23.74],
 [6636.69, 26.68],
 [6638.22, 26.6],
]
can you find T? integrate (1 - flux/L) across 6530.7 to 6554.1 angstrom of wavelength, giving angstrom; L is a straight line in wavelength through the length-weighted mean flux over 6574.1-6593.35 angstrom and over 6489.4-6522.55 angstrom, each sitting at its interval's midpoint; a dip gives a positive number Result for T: 1.7 angstrom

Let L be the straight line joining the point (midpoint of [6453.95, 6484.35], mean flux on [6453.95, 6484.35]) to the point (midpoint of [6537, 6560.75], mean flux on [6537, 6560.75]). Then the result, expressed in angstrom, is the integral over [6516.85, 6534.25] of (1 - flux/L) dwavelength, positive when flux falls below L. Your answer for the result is 1.0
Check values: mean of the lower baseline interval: 25.3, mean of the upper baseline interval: 29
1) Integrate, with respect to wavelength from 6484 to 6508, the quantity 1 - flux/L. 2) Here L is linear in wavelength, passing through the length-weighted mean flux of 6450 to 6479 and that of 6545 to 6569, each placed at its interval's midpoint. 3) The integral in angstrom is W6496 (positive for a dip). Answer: 3.7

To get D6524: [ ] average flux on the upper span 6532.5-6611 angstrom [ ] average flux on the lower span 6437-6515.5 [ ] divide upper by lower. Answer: 1.2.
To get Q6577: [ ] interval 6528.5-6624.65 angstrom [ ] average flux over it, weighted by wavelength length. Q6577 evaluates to 30.6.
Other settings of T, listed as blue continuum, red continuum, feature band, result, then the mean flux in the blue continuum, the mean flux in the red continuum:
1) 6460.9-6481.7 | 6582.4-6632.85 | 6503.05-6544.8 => -0.36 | 24.6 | 27.3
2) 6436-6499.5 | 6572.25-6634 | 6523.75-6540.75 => 0.26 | 25.5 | 27.5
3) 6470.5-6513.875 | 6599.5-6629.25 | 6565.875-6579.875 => -0.74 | 25.4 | 25.9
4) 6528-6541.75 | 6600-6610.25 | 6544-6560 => -1.84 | 25.6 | 24.7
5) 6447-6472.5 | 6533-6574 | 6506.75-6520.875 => 2.11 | 25.7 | 34.2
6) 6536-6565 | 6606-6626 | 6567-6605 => 2.05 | 35.6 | 26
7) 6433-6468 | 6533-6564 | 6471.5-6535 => 8.61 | 25.6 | 33.5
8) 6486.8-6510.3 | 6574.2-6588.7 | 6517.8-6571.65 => -2.93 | 25.8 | 34.4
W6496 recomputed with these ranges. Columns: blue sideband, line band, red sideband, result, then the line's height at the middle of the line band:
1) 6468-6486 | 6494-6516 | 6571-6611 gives -0.2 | 25.6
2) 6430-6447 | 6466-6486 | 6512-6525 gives 0.7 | 26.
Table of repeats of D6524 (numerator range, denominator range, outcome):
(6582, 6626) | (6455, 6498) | 1.10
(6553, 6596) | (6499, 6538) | 1.38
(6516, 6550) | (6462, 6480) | 1.08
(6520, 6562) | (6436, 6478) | 1.15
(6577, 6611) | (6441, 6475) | 1.13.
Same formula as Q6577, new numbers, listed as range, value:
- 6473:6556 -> 25.8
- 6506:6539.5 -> 26.1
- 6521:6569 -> 33.3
